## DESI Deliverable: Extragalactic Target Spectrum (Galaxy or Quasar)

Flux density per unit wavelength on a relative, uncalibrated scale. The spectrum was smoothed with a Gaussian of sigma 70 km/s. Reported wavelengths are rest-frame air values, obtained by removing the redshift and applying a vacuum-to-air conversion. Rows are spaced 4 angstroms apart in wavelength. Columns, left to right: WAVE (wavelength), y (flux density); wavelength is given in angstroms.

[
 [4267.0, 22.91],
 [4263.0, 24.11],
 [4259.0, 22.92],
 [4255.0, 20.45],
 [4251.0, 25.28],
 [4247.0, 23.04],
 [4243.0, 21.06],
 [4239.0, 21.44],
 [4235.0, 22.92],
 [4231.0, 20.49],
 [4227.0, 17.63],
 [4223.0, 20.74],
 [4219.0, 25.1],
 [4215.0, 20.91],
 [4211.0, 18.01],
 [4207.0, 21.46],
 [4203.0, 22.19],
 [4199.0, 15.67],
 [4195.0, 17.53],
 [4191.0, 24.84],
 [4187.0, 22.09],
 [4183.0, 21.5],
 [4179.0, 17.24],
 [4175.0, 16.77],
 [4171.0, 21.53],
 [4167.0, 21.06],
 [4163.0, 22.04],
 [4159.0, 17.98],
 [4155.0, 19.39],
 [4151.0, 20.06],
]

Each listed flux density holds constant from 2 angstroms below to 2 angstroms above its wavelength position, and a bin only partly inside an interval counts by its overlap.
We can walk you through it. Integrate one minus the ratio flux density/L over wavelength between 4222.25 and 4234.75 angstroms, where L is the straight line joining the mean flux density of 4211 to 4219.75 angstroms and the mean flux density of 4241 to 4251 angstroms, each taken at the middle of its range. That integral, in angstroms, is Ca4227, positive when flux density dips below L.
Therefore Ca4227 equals 1.2 angstroms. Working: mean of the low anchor 21.6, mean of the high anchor 22.7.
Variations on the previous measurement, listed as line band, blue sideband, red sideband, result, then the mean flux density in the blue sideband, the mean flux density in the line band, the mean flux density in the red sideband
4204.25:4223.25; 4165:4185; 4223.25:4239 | -1.0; 19.6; 21.3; 20.5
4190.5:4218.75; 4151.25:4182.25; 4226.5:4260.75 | 0.7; 19.5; 20.1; 21.9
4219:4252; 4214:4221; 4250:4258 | 1.8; 23.3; 21.7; 22.6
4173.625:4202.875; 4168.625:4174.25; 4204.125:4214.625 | 1.0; 20.4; 19.6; 20.1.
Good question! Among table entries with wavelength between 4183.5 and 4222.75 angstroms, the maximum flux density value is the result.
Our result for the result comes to 25.1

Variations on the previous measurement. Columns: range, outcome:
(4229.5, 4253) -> 25.28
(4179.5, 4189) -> 22.09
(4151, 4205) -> 24.84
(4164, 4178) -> 21.53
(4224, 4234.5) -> 20.49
